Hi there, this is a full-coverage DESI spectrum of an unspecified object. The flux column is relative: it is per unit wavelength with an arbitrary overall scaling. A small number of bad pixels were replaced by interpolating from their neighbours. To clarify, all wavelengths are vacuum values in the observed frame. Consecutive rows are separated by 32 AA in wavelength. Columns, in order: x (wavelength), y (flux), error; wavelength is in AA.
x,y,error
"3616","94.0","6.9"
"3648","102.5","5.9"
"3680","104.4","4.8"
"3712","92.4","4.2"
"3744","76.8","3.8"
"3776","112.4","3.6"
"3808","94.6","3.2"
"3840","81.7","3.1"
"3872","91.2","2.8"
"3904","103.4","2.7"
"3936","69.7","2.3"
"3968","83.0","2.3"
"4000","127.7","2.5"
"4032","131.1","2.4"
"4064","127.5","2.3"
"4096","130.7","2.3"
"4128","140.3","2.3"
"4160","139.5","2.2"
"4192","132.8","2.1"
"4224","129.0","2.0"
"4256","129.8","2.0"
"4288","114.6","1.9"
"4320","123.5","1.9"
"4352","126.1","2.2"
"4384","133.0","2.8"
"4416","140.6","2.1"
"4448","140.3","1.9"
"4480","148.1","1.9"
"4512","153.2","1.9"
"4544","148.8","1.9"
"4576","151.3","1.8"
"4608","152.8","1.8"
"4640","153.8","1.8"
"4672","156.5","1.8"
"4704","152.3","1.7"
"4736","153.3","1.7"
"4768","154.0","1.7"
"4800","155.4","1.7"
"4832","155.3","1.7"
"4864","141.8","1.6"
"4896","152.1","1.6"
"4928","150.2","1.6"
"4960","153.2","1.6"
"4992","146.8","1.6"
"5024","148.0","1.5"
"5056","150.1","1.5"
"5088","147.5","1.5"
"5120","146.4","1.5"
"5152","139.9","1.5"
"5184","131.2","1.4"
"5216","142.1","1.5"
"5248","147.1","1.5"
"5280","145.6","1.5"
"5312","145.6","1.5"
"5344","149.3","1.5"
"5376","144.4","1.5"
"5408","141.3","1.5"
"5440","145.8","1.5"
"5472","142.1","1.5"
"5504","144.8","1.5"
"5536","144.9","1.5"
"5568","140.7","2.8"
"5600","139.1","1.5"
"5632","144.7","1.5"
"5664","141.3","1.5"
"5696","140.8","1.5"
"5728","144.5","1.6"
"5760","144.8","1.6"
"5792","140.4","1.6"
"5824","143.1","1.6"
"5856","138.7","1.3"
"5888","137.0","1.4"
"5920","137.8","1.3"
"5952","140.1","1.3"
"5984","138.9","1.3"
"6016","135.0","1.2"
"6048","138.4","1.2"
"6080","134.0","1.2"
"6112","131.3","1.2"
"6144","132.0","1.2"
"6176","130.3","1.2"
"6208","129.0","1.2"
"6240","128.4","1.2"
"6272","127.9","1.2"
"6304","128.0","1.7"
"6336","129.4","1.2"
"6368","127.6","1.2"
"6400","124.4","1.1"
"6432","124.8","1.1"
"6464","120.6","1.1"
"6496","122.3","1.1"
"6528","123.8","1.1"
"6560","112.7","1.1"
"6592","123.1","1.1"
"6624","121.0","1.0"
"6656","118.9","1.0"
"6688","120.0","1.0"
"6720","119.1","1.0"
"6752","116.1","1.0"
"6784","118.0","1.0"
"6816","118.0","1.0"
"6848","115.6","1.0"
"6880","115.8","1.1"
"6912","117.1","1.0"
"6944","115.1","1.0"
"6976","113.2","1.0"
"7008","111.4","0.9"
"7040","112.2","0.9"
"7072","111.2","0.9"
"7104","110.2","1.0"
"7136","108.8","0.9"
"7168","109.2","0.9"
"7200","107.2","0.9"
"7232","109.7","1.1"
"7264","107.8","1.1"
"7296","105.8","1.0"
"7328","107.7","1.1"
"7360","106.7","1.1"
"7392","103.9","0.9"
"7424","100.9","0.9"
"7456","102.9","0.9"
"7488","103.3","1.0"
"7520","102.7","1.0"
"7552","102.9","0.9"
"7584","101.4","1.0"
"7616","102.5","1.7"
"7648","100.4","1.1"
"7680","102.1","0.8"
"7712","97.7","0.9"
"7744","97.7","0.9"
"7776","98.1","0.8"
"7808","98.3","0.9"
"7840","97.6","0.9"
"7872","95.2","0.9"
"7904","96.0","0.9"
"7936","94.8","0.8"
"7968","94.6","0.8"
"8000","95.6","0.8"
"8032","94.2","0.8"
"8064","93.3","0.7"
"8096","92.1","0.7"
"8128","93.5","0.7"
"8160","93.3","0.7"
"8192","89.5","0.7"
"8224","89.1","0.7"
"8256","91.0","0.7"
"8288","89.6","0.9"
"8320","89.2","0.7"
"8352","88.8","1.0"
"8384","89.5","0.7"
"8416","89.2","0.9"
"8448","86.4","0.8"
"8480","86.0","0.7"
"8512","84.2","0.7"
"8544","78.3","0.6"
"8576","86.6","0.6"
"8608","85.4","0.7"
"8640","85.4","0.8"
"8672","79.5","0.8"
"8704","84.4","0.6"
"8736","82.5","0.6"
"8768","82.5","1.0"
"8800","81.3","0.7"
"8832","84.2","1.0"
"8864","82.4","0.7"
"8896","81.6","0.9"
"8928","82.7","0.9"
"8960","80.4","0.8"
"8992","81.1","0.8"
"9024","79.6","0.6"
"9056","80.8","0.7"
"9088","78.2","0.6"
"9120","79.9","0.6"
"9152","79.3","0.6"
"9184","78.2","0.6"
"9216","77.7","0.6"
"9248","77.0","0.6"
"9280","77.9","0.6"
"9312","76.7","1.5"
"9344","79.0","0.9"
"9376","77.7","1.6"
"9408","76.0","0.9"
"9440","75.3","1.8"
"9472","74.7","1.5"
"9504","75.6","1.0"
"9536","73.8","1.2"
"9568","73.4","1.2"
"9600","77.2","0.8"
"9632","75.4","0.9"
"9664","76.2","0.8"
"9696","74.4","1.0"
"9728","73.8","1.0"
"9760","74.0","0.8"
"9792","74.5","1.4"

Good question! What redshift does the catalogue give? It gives 0.00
